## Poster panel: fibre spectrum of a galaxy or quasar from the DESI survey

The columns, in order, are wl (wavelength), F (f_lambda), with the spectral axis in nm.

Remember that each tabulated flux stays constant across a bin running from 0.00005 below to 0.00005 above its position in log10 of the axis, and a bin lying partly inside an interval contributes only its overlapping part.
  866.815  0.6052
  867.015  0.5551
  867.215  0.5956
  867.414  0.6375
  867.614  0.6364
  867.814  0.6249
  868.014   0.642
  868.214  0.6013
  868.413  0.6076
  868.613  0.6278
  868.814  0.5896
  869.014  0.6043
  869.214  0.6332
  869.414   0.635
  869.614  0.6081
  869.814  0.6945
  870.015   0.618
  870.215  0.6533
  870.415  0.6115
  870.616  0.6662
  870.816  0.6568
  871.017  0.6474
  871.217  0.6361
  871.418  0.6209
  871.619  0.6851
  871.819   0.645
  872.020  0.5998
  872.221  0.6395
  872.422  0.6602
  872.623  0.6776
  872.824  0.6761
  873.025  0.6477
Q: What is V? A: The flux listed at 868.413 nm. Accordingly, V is 0.6076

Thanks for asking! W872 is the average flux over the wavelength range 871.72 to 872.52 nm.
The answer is 0.636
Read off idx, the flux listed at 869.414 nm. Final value 0.635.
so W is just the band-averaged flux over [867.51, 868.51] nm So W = 0.623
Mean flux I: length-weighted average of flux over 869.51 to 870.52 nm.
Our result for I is 0.637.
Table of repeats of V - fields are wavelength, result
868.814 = 0.5896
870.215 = 0.6533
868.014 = 0.642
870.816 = 0.6568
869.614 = 0.6081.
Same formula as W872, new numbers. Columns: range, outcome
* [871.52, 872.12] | 0.644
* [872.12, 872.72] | 0.658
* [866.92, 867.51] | 0.597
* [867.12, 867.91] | 0.624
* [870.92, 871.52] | 0.635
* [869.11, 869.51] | 0.634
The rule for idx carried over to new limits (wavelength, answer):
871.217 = 0.6361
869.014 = 0.6043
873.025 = 0.6477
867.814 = 0.6249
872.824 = 0.6761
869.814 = 0.6945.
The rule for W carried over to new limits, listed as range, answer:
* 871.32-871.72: 0.654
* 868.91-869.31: 0.619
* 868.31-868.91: 0.608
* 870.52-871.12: 0.657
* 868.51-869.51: 0.617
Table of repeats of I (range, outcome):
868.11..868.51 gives 0.606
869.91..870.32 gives 0.636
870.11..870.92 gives 0.647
